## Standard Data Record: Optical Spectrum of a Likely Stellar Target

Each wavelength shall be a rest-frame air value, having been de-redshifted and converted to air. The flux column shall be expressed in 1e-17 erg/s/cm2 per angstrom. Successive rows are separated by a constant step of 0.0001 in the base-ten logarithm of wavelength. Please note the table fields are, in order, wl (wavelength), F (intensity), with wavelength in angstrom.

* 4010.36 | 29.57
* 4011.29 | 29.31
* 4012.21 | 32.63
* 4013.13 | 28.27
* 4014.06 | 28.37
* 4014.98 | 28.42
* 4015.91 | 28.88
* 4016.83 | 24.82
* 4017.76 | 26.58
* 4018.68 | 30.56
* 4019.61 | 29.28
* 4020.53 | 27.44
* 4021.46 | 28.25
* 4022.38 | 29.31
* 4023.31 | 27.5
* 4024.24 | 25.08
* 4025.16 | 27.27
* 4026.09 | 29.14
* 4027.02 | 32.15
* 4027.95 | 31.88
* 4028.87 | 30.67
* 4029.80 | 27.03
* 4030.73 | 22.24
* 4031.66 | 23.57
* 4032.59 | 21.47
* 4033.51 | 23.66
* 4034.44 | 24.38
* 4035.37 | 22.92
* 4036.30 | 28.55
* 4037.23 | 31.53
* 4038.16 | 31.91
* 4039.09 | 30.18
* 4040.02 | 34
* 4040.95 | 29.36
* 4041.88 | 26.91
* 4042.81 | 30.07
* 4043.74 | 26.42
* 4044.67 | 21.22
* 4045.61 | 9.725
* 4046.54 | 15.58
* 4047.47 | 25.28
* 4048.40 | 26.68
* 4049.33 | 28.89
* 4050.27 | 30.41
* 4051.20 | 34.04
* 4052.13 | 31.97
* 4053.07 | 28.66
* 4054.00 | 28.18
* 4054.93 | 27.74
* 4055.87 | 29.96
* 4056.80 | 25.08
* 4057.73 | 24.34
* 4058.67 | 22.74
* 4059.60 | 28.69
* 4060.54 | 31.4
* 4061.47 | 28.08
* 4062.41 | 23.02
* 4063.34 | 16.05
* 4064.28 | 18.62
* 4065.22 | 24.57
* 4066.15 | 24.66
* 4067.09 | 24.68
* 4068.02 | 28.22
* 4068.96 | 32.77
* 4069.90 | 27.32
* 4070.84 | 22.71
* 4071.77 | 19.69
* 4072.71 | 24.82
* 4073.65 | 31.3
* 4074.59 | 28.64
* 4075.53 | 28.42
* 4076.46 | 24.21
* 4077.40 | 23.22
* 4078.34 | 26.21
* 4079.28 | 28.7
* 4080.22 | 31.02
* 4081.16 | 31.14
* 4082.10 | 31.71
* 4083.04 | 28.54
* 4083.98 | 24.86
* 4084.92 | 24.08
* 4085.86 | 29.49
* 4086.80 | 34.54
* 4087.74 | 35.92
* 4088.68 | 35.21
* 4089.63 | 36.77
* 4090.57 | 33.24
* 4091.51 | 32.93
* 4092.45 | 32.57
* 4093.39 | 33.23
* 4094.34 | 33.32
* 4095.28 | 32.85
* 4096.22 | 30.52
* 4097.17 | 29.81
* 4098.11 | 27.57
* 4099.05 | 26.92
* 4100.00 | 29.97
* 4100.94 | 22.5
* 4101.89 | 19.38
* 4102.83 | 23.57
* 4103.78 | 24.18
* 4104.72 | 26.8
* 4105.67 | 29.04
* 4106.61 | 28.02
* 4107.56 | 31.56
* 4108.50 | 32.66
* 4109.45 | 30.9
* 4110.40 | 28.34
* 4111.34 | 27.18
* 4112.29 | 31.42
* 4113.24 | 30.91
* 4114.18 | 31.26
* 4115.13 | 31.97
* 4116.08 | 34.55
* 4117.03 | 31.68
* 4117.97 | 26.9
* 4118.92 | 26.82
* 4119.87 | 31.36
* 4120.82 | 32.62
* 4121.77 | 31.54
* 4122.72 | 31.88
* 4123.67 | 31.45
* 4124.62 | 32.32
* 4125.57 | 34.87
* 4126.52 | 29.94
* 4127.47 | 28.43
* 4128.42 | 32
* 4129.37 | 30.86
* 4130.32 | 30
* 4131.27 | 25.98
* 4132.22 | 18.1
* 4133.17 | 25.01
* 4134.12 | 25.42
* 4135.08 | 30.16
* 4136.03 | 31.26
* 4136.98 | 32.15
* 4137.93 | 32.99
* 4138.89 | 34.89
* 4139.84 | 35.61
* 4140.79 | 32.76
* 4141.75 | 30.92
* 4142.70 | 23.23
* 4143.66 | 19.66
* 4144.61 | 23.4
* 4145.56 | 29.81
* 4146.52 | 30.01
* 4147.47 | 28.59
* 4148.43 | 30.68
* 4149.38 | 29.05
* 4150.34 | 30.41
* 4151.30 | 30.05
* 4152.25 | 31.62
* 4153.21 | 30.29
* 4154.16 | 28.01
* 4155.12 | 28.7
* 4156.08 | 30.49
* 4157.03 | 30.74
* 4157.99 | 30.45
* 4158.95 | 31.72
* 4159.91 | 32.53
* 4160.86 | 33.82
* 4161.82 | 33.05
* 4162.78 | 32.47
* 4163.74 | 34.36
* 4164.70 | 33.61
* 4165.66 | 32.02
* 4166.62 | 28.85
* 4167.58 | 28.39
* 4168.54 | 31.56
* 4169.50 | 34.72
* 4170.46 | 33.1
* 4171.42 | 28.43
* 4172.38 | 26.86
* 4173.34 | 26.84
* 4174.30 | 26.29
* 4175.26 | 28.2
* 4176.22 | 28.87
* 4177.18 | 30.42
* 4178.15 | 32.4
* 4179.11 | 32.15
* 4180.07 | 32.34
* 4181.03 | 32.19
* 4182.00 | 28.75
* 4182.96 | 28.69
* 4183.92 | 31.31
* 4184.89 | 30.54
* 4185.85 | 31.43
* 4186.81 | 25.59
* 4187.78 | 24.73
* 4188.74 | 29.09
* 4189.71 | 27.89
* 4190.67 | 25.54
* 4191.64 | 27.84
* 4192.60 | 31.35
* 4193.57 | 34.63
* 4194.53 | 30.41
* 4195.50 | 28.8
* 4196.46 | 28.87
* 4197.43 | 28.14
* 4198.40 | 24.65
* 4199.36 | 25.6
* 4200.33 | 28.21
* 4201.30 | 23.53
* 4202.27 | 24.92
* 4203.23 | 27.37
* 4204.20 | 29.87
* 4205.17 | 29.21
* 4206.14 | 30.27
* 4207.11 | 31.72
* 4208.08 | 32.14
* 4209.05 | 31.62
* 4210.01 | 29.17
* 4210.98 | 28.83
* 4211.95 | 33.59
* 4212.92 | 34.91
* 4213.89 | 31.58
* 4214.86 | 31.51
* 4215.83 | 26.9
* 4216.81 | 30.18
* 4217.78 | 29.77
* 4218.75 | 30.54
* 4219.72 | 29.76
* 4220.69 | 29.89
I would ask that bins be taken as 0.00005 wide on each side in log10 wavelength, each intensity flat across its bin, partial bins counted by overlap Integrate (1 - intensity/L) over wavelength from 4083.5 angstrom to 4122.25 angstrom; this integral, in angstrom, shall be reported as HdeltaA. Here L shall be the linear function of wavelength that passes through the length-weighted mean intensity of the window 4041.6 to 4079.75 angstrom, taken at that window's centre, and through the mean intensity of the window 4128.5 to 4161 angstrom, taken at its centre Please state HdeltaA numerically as -3.3 angstrom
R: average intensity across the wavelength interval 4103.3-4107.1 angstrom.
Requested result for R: 27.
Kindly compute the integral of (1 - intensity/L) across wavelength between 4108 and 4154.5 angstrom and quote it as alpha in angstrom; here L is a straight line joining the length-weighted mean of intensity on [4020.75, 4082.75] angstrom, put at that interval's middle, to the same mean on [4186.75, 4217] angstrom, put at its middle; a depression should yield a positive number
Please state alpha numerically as -3.1 angstrom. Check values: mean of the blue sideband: 26.8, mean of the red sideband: 29.1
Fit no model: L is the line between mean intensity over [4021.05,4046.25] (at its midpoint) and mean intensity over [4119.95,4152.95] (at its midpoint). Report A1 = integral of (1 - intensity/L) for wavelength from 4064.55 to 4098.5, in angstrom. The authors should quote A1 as -1.1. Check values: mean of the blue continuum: 26.8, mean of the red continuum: 29.7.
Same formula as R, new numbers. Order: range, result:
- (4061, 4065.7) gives 22.1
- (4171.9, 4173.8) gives 26.9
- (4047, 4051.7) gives 29.1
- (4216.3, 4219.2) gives 30.1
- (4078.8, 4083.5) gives 30.2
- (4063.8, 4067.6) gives 23.2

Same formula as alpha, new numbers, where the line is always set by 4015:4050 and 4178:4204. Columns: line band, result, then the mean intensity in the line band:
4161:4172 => -1.3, 31.9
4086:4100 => -2.5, 32.4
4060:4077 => 1.1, 25.5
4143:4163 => -1.0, 29.7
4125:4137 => -0.3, 28.7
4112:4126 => -1.8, 31.4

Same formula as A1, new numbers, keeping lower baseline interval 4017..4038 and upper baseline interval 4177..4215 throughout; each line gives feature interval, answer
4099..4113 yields 0.4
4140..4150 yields 0.3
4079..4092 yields -1.5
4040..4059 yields 0.8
